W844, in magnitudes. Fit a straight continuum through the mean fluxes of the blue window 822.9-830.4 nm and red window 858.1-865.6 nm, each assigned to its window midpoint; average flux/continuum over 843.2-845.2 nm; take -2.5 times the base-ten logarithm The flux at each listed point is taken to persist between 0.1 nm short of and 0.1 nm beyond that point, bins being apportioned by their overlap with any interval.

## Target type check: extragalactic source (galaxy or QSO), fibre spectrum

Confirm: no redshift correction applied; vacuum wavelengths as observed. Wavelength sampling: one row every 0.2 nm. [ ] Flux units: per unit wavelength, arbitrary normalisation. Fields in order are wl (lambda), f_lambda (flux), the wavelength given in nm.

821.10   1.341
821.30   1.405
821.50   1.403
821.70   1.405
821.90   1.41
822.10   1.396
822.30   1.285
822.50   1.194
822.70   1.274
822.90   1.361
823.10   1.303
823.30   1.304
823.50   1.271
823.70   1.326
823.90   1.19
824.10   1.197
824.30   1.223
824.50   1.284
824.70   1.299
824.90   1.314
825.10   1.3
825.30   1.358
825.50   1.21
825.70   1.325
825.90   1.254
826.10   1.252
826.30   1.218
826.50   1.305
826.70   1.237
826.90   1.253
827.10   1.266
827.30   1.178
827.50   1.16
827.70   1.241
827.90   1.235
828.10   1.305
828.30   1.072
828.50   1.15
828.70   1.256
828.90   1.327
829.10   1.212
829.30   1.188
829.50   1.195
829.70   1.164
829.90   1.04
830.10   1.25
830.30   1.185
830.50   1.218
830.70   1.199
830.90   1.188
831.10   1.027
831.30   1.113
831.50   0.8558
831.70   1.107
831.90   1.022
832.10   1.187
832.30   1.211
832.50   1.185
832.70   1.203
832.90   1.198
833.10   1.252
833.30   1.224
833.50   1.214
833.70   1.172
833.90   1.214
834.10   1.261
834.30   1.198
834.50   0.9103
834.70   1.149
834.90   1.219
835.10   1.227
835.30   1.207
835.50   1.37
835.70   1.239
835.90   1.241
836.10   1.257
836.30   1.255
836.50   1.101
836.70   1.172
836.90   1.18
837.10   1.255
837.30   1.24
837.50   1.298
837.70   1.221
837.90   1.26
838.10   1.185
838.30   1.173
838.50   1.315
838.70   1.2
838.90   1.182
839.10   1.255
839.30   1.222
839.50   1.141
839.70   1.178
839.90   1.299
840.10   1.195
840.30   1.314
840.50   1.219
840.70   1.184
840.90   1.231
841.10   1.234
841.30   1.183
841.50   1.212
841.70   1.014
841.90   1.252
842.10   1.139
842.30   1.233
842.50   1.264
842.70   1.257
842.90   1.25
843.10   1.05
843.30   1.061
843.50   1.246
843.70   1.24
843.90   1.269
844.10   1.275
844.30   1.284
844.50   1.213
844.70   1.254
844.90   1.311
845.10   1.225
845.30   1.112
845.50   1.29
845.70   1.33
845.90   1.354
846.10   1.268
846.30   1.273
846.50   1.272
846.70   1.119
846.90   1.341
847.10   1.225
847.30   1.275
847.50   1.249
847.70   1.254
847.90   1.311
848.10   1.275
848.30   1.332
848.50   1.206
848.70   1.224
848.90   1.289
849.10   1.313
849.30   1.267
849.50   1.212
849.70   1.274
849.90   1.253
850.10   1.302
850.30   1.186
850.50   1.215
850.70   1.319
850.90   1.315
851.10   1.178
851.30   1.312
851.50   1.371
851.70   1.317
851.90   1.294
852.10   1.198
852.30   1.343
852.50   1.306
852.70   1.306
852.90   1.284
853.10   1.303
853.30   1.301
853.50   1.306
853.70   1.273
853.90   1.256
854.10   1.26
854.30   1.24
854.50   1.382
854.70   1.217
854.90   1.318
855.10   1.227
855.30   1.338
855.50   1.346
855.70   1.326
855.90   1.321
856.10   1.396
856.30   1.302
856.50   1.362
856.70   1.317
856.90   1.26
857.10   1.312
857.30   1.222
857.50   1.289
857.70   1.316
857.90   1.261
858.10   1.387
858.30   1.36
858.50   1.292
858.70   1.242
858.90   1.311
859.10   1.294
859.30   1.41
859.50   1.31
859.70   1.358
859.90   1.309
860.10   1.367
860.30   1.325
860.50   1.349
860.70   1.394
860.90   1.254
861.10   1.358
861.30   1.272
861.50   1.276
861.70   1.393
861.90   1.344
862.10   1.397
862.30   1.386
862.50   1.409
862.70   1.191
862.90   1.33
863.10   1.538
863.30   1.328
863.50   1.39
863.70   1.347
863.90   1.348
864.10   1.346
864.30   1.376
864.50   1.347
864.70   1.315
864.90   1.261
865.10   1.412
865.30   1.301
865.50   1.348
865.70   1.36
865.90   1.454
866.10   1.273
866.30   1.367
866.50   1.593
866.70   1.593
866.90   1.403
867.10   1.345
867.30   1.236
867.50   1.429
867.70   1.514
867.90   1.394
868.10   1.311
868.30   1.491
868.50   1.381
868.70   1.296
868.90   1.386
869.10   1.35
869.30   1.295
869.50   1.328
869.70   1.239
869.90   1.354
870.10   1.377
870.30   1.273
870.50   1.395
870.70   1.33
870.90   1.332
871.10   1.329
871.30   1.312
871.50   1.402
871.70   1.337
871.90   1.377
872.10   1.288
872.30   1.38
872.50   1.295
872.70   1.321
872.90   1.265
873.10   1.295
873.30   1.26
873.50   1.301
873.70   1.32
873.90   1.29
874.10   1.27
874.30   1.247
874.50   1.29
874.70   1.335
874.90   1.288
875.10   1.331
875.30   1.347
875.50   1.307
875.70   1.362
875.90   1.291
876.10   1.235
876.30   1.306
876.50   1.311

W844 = 0.05 mag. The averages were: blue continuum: 1.24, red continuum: 1.34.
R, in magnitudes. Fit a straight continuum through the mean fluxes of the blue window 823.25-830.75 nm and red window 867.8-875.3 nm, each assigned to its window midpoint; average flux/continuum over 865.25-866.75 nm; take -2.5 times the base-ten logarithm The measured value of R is -0.07 mag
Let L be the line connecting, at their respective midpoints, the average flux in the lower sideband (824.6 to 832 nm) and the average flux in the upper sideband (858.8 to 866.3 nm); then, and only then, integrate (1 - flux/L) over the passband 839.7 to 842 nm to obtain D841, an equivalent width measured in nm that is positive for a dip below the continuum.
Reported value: 0.08 nm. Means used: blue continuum 1.2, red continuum 1.35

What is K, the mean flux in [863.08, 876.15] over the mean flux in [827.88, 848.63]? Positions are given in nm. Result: 1.1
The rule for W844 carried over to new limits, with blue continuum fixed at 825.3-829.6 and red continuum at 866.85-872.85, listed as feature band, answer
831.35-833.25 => 0.10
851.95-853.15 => 0.01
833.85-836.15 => 0.04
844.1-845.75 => 0.03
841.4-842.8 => 0.07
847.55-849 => 0.02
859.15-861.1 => -0.02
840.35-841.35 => 0.05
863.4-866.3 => -0.01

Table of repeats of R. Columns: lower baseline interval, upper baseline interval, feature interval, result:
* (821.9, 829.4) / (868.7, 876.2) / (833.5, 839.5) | 0.053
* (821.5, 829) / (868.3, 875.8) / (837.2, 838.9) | 0.045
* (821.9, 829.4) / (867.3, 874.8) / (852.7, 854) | 0.013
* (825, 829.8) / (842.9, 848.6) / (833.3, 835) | 0.063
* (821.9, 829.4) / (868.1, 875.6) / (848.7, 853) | 0.015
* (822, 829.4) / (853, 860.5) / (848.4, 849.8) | 0.035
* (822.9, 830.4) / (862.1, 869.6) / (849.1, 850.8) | 0.052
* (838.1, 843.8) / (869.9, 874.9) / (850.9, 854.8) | -0.034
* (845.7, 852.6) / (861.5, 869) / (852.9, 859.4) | 0.011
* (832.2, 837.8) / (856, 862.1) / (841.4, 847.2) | 0.022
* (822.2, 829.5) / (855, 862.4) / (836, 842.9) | 0.058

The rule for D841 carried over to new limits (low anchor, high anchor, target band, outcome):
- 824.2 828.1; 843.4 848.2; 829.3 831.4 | 0.17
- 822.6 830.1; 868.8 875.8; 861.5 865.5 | -0.15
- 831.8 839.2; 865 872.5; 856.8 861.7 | 0.02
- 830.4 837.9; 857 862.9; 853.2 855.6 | 0.01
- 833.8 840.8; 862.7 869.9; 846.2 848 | 0.01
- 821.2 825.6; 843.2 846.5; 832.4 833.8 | 0.08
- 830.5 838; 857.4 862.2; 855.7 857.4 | 0.00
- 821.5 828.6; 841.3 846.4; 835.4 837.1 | 0.02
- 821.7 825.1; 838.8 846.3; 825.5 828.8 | 0.13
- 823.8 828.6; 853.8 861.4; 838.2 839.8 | 0.08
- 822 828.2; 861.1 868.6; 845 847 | 0.10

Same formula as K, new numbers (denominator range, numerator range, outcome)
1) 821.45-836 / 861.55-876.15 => 1.10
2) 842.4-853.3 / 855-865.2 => 1.06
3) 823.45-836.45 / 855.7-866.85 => 1.11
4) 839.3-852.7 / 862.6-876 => 1.08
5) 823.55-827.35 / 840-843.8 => 0.95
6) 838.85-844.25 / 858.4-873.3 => 1.12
